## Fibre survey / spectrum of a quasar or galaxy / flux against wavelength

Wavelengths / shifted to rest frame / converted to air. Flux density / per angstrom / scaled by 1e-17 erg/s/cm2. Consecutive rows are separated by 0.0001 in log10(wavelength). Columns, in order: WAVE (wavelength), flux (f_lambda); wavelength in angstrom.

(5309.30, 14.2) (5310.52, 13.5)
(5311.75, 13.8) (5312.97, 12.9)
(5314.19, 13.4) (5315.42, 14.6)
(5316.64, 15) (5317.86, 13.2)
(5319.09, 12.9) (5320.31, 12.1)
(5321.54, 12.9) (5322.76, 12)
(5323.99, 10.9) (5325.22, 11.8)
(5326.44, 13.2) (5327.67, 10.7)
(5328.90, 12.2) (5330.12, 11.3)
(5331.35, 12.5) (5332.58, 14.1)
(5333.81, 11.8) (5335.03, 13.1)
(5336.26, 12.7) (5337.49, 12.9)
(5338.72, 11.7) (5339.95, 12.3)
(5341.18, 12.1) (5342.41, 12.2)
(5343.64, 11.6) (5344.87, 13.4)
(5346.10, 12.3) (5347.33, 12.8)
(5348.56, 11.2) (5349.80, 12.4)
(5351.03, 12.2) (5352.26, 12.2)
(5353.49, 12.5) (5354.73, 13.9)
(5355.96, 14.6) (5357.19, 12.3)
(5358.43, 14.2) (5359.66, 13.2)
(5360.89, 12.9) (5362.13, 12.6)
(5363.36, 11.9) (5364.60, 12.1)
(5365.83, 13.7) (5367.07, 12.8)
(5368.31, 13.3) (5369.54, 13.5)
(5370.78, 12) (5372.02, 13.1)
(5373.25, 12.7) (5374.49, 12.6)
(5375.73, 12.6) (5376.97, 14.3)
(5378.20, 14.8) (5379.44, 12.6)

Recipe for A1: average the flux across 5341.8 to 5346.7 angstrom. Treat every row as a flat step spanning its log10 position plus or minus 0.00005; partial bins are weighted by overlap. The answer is 12.4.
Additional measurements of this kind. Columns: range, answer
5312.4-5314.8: 13.2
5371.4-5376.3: 12.8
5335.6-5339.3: 12.4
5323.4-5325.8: 11.3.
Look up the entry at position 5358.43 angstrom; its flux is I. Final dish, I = 14.2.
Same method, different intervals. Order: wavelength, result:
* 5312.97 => 12.9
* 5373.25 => 12.7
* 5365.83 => 13.7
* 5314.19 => 13.4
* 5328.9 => 12.2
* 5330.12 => 11.3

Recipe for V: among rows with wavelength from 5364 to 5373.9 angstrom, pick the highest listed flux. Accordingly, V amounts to 13.7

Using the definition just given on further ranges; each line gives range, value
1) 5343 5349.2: 13.4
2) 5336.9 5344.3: 12.9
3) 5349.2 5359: 14.6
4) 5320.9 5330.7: 13.2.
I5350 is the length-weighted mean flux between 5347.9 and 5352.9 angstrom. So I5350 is 12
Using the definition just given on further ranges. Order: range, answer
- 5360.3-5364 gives 12.4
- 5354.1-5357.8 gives 13.6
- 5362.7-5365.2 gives 12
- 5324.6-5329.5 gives 12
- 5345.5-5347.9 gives 12.6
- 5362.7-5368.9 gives 12.8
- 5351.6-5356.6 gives 13.3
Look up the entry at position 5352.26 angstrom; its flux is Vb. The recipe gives 12.2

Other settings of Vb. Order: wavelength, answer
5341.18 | 12.1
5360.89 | 12.9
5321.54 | 12.9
